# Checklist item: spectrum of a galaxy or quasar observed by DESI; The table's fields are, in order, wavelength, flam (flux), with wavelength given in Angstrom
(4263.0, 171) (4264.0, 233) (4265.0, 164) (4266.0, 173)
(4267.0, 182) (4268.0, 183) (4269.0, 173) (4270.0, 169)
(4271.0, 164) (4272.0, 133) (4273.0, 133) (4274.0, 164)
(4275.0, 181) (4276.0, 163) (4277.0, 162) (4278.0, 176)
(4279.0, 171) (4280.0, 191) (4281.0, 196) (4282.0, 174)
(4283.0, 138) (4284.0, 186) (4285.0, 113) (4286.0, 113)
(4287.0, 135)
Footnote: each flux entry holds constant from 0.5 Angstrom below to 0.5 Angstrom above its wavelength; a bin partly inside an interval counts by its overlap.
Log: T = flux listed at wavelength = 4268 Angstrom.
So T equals 183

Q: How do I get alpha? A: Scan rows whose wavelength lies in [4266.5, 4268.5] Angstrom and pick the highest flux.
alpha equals 183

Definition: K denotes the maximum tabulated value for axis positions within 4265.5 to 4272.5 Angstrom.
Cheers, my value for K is 183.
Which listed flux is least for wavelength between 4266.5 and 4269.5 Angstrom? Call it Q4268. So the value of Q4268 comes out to 173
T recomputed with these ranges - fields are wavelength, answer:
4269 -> 173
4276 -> 163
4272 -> 133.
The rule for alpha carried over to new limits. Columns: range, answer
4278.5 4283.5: 196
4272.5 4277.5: 181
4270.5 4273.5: 164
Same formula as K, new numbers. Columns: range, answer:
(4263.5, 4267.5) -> 233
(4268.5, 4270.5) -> 173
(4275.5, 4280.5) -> 191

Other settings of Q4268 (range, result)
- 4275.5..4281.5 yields 162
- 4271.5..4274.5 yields 133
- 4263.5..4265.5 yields 164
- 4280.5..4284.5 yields 138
